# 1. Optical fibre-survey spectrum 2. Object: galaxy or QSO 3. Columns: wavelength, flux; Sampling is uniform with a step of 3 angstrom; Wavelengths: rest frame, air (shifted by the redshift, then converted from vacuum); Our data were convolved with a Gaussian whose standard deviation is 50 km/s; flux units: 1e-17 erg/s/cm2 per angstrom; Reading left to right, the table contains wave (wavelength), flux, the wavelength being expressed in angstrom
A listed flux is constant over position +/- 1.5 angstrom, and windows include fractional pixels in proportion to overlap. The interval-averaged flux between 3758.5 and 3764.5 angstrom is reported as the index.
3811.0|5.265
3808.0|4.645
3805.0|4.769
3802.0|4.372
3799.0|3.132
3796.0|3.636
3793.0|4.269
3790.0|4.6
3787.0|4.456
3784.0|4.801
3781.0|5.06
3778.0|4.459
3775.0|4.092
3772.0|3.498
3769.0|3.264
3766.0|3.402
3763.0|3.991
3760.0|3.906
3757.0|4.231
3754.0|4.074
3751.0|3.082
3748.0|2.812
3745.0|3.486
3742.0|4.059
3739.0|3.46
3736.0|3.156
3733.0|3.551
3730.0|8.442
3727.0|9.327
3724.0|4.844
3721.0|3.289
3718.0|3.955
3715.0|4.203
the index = 3.95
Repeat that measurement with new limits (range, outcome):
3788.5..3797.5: 4.17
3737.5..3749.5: 3.45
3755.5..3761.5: 4.07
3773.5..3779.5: 4.28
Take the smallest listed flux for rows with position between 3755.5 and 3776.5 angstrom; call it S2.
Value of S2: 3.264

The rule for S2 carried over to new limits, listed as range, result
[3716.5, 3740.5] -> 3.156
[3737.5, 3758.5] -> 2.812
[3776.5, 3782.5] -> 4.459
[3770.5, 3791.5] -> 3.498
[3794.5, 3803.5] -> 3.132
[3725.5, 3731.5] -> 8.442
